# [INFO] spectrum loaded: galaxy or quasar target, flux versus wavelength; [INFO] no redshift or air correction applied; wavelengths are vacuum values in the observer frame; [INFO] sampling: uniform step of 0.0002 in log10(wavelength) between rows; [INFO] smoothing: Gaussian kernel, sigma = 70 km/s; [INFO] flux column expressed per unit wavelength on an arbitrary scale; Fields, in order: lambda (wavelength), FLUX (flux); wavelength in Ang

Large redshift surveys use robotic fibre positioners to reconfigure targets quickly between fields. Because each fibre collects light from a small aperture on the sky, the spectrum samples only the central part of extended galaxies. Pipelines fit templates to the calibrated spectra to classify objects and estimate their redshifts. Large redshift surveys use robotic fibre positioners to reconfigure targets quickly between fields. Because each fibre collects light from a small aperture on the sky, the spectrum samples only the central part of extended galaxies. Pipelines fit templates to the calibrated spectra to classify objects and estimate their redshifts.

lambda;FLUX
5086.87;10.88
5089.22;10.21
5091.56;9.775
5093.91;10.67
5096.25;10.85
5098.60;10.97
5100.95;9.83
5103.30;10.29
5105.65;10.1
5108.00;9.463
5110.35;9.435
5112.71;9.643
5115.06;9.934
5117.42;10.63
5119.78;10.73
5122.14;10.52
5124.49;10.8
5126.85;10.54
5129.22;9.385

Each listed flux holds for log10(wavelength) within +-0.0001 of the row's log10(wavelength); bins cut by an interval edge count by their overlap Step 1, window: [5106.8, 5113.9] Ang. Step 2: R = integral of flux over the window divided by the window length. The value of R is 9.52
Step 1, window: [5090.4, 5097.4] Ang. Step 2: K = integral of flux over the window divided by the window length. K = 10.4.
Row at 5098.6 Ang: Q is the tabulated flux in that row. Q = 10.97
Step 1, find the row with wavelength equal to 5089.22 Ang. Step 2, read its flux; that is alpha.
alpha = 10.21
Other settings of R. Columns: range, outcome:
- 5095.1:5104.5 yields 10.5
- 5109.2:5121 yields 10.1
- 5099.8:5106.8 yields 10.1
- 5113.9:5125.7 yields 10.5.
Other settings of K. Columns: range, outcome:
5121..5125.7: 10.7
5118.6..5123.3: 10.6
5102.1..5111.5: 9.83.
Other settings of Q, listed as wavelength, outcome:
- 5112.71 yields 9.643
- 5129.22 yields 9.385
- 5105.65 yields 10.1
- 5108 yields 9.463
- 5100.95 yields 9.83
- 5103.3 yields 10.29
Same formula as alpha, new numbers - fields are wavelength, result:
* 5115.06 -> 9.934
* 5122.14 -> 10.52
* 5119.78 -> 10.73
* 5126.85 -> 10.54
